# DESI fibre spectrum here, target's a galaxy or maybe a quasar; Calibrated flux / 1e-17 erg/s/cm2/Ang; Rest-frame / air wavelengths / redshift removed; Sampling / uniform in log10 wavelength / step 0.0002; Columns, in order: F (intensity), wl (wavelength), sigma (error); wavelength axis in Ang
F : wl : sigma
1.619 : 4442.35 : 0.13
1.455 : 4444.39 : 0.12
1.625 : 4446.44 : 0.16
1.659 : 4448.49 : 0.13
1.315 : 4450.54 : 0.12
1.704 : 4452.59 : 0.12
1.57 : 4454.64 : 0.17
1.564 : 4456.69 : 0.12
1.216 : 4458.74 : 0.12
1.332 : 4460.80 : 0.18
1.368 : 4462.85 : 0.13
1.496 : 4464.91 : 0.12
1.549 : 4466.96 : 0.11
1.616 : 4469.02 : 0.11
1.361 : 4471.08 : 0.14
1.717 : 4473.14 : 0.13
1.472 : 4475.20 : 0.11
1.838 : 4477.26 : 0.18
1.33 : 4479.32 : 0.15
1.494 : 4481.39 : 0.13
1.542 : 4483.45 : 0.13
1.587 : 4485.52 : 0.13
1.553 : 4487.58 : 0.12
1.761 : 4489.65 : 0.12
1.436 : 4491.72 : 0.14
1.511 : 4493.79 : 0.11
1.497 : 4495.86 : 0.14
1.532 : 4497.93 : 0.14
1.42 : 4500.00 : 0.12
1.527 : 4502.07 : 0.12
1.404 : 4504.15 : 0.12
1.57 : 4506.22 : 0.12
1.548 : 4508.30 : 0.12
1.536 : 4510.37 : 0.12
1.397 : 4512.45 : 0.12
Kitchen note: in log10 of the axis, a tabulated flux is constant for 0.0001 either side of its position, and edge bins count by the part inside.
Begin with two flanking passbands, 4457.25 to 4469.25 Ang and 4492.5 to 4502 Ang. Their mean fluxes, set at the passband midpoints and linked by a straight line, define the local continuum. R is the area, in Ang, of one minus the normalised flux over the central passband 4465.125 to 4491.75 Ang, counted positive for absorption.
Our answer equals -1.96 Ang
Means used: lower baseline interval 1.42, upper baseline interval 1.49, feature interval 1.56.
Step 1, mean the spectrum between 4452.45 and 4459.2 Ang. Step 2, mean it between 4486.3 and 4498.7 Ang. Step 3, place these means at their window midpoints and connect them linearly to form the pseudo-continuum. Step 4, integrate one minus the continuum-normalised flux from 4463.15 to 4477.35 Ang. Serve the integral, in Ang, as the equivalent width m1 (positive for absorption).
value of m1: -0.2 Ang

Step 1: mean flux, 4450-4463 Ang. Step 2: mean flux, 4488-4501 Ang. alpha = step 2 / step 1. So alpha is 1.05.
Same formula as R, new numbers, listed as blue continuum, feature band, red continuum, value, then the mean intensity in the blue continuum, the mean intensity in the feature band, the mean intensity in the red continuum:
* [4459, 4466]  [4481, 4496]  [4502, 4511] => -1.0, 1.38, 1.55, 1.52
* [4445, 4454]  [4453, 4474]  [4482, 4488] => 1.1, 1.57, 1.48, 1.56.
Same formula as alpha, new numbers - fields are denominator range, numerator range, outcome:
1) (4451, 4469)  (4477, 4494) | 1.05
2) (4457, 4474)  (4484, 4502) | 1.05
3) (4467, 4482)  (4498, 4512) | 0.97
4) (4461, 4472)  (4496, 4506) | 1.01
